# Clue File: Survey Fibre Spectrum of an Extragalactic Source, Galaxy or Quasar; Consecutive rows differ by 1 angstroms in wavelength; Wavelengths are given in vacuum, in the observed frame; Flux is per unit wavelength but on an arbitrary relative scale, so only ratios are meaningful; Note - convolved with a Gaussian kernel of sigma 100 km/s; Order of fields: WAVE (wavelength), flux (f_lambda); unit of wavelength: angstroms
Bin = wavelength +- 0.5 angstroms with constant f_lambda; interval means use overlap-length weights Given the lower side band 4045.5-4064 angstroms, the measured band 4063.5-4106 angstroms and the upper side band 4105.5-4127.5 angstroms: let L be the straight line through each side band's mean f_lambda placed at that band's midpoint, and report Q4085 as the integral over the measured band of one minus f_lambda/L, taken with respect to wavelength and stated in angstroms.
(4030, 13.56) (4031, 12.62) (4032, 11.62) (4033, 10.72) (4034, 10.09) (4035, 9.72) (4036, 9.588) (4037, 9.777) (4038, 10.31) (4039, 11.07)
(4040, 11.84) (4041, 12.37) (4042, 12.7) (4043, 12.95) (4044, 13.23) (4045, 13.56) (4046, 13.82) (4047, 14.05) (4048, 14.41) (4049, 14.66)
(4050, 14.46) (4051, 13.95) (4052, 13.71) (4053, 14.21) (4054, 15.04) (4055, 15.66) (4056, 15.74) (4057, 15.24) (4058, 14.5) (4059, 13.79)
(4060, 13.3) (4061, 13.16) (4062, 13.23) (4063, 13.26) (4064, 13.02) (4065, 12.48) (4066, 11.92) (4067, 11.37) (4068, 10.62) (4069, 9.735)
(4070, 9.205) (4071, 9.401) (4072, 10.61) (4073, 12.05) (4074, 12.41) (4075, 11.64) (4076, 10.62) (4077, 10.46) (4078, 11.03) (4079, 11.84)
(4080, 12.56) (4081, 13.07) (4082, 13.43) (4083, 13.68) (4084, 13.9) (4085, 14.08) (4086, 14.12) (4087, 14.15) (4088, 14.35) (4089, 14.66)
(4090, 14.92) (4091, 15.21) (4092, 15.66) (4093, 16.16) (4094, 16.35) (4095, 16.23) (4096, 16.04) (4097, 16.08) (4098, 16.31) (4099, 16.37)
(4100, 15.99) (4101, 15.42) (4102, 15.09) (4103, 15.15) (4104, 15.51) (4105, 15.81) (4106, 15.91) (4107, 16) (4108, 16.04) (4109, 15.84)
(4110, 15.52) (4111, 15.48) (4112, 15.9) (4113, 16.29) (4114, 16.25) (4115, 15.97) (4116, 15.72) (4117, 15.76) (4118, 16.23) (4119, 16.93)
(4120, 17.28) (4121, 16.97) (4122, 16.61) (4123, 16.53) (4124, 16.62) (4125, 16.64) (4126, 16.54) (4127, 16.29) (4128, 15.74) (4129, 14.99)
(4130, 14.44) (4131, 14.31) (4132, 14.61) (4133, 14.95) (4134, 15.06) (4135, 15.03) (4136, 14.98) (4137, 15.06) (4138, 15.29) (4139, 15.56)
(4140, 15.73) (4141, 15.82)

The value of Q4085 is 4.7 angstroms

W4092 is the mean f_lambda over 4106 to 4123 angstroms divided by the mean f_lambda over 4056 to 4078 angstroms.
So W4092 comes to 1.3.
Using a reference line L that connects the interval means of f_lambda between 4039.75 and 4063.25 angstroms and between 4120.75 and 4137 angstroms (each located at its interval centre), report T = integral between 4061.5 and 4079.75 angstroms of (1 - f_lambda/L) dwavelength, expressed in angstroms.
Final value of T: 3.7 angstroms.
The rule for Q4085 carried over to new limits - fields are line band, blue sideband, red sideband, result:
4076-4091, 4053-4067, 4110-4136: 1.3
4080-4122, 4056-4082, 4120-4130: -2.9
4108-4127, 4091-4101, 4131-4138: -1.1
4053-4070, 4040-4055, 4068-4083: -0.7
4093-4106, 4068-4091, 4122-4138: -2.2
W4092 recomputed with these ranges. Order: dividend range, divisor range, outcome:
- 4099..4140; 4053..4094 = 1.20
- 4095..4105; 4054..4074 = 1.25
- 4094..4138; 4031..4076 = 1.27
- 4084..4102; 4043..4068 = 1.12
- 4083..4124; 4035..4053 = 1.24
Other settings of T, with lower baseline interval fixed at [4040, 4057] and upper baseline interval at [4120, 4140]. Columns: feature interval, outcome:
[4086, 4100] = -0.6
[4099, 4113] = -0.5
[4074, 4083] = 1.6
